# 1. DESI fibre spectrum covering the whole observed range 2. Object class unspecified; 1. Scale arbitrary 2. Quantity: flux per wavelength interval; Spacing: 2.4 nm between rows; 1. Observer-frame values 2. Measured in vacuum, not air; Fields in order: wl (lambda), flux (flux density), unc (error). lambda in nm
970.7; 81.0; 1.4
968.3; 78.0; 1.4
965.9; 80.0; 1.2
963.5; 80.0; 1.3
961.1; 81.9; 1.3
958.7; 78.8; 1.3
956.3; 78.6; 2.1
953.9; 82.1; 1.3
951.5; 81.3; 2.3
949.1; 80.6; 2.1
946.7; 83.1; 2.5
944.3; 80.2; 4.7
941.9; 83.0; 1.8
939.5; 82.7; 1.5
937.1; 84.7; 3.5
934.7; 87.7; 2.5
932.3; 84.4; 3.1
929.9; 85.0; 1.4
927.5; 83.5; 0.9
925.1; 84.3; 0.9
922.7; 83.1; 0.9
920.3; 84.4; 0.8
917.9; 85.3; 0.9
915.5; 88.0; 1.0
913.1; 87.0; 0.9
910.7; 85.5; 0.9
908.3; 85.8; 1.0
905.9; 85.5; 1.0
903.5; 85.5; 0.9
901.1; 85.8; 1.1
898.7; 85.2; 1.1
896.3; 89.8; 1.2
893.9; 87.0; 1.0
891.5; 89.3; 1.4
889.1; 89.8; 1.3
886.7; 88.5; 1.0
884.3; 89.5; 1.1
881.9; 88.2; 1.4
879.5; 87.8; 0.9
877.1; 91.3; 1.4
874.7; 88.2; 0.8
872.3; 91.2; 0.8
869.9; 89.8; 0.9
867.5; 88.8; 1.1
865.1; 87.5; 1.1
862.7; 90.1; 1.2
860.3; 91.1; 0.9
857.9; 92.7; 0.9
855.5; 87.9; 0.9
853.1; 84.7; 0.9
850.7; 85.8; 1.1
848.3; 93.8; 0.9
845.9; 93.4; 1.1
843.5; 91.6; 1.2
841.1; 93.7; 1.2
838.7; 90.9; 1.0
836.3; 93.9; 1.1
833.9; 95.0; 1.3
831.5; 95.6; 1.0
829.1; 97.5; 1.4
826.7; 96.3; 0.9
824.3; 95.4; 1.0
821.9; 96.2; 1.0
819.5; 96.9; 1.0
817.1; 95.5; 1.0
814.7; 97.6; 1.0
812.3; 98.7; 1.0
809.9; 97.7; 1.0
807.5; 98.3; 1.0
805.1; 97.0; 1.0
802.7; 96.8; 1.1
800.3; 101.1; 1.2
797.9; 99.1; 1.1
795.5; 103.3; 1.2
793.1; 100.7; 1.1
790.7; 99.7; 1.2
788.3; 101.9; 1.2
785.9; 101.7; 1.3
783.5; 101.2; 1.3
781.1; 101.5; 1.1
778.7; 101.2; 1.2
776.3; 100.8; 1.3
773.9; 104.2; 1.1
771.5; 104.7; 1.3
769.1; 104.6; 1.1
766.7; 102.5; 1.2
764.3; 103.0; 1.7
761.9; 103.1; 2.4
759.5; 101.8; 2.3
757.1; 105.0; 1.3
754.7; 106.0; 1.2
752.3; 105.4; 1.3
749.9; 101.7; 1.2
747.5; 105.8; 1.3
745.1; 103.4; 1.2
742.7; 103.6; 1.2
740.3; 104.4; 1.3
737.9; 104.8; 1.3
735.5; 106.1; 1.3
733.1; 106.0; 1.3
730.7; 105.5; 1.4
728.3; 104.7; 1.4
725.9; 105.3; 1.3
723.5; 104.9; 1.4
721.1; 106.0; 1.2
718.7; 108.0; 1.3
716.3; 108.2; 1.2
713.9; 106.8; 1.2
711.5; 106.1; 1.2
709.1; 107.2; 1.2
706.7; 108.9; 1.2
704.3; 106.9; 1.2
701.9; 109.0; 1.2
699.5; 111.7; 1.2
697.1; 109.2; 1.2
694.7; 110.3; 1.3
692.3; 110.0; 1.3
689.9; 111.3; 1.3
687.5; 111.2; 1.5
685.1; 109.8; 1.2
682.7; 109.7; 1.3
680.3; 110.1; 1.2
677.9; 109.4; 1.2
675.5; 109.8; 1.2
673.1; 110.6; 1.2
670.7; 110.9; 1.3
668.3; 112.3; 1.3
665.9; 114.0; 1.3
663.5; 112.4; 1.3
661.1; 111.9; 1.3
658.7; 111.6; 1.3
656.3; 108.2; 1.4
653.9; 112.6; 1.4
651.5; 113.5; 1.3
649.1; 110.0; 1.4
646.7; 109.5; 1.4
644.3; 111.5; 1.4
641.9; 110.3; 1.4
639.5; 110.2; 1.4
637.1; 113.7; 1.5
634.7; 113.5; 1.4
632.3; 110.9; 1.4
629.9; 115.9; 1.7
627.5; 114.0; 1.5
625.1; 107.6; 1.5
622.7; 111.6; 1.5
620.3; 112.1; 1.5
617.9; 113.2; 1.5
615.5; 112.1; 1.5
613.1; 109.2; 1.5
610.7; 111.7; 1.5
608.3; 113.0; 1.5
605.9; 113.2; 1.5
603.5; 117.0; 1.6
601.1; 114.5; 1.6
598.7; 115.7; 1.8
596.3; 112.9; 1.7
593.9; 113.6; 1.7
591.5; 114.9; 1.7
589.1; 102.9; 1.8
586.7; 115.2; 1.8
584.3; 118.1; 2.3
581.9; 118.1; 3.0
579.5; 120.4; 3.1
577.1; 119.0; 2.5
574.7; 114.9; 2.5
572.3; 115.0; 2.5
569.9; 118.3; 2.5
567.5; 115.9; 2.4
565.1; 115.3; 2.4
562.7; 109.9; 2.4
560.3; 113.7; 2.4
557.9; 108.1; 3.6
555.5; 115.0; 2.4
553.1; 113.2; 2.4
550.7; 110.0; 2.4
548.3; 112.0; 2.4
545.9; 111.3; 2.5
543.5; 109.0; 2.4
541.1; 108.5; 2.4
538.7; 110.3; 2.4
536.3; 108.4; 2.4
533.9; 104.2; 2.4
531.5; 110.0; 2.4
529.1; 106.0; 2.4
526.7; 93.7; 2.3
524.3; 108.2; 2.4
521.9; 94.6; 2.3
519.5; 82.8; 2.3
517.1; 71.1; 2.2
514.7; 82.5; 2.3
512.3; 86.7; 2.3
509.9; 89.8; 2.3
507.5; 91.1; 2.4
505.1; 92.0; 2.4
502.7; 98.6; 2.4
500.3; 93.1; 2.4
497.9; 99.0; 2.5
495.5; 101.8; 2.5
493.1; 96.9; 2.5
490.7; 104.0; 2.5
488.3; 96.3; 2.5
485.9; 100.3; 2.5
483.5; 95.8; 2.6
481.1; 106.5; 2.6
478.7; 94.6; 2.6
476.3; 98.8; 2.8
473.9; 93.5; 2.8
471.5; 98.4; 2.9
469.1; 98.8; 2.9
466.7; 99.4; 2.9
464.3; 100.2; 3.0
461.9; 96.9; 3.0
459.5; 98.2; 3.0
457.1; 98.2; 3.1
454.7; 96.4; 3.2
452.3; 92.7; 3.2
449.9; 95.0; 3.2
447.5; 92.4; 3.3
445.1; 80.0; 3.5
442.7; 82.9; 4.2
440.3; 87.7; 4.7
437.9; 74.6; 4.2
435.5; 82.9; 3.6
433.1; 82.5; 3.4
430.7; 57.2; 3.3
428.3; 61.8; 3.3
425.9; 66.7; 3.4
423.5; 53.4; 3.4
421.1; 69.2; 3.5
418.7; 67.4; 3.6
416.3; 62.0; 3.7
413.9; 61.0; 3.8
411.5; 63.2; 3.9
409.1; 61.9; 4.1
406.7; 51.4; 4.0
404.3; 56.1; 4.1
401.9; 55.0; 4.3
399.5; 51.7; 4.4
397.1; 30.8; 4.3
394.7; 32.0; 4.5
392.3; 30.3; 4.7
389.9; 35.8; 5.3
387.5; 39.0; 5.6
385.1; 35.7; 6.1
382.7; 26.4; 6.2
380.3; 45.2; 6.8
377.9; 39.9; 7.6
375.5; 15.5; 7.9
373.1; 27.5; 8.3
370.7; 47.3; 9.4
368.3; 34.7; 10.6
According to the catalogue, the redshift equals 0.00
